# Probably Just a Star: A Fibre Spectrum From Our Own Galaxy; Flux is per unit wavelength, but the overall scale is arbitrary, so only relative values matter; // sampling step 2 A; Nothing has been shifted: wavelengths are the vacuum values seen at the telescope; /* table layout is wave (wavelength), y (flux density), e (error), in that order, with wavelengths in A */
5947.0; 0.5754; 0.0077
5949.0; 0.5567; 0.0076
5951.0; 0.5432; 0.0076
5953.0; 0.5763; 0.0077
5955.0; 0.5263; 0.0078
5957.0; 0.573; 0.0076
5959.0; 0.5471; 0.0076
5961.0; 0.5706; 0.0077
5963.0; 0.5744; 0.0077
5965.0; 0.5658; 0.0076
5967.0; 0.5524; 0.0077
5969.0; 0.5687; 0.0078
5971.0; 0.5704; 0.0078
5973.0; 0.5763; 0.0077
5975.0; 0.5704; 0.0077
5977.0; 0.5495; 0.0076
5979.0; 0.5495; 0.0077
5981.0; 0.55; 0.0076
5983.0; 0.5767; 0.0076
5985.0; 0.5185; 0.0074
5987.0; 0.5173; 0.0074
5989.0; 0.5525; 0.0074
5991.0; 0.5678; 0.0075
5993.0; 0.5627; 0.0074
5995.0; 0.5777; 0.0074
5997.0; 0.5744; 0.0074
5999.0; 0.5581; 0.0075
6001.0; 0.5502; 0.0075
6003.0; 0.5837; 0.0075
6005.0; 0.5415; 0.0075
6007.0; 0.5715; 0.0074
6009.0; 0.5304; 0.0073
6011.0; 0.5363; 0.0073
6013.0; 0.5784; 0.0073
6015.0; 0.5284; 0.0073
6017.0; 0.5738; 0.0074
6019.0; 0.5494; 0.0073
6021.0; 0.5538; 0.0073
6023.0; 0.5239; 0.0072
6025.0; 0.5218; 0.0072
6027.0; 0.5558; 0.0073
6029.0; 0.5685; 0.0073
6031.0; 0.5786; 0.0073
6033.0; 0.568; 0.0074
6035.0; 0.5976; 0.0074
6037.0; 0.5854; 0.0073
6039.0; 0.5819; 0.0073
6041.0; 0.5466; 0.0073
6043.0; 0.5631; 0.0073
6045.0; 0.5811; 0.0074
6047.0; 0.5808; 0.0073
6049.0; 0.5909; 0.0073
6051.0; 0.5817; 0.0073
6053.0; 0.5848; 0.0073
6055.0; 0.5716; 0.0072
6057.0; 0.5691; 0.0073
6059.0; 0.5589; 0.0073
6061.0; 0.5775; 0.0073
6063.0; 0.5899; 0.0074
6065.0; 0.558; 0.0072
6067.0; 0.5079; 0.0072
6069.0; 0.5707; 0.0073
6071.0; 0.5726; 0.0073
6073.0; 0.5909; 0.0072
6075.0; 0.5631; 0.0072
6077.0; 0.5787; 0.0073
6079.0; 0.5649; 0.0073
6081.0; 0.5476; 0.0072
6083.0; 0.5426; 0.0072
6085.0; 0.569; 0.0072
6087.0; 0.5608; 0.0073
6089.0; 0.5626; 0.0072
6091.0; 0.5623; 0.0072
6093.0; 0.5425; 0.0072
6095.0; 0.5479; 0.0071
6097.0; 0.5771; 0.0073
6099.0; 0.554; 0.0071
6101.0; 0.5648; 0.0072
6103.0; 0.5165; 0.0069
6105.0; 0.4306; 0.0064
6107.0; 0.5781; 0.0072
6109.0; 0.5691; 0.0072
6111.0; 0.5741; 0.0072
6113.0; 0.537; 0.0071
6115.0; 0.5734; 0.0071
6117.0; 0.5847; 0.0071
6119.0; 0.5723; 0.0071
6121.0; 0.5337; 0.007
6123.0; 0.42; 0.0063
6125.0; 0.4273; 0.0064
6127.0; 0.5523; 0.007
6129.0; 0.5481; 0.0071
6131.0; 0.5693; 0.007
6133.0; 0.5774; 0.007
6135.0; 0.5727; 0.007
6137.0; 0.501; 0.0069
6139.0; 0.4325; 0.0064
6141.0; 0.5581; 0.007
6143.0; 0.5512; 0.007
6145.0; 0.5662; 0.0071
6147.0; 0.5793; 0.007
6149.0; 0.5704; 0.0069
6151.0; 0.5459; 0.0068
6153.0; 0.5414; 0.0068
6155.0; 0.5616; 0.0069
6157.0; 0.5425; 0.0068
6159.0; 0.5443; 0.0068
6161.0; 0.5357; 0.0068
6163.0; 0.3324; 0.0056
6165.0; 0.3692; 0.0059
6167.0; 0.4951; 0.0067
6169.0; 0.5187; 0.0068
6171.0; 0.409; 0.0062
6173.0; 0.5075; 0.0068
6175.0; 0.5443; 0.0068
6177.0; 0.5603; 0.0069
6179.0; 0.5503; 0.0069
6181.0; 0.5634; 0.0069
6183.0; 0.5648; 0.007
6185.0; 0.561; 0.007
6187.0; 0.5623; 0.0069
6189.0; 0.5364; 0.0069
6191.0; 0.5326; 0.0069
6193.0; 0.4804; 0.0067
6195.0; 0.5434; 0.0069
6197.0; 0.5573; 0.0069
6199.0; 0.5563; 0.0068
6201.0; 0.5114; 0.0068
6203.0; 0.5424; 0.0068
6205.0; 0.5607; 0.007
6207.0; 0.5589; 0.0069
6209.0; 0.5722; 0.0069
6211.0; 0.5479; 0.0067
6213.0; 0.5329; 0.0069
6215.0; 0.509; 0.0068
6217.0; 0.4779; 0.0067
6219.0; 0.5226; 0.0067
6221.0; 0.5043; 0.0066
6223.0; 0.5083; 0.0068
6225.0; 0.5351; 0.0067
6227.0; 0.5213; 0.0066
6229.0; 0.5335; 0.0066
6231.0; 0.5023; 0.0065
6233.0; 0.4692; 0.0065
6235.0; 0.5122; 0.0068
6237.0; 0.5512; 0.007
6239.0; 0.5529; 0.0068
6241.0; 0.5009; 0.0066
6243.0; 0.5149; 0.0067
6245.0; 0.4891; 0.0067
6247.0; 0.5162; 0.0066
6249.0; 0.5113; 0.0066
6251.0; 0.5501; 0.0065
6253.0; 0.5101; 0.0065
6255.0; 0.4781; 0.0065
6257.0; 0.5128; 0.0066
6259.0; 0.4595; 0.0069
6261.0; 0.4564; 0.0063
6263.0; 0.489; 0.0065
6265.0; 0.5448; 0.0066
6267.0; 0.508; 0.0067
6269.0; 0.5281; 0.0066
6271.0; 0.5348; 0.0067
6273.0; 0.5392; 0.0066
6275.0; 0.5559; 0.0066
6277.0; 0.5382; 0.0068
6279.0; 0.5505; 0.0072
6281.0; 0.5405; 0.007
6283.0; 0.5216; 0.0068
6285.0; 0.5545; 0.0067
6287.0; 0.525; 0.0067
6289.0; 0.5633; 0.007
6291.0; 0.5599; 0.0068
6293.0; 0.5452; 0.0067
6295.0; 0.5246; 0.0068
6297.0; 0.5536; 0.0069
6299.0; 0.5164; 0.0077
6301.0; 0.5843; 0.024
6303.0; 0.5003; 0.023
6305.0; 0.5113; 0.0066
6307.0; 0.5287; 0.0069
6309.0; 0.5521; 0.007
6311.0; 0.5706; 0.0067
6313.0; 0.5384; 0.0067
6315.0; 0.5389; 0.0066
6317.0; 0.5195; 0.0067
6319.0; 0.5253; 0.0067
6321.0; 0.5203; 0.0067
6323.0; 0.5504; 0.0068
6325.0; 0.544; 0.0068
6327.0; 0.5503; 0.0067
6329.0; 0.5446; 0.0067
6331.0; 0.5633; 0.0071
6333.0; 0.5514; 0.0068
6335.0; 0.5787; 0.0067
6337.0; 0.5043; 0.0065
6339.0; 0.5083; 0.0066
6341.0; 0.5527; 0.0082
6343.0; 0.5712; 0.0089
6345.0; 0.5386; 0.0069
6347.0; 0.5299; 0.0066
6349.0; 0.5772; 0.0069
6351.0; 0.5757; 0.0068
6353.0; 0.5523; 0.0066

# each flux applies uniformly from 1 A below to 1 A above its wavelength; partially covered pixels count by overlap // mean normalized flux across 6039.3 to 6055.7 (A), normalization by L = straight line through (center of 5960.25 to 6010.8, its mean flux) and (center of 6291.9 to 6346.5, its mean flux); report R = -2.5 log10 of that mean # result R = -0.039 mag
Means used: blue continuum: 0.559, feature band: 0.575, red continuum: 0.54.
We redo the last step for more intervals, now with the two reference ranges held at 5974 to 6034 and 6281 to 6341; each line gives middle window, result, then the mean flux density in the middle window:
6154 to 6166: 0.14 mag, 0.481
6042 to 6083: -0.03 mag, 0.57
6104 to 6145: 0.03 mag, 0.534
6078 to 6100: -0.01 mag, 0.557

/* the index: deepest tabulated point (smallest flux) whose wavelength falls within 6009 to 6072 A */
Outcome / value 0.5079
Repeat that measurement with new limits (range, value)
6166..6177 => 0.409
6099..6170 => 0.3324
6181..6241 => 0.4692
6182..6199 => 0.4804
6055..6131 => 0.42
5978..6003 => 0.5173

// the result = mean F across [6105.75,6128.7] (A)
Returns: 0.537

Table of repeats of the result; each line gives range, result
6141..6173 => 0.512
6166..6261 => 0.523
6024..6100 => 0.566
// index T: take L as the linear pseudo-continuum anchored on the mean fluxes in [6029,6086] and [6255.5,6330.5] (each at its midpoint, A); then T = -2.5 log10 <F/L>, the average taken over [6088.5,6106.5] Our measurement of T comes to 0.05 mag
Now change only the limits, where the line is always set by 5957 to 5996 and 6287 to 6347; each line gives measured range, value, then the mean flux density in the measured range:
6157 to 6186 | 0.09 mag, 0.505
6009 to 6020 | 0.01 mag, 0.551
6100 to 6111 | 0.03 mag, 0.536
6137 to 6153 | 0.02 mag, 0.541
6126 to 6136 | -0.03 mag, 0.564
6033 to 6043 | -0.04 mag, 0.575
